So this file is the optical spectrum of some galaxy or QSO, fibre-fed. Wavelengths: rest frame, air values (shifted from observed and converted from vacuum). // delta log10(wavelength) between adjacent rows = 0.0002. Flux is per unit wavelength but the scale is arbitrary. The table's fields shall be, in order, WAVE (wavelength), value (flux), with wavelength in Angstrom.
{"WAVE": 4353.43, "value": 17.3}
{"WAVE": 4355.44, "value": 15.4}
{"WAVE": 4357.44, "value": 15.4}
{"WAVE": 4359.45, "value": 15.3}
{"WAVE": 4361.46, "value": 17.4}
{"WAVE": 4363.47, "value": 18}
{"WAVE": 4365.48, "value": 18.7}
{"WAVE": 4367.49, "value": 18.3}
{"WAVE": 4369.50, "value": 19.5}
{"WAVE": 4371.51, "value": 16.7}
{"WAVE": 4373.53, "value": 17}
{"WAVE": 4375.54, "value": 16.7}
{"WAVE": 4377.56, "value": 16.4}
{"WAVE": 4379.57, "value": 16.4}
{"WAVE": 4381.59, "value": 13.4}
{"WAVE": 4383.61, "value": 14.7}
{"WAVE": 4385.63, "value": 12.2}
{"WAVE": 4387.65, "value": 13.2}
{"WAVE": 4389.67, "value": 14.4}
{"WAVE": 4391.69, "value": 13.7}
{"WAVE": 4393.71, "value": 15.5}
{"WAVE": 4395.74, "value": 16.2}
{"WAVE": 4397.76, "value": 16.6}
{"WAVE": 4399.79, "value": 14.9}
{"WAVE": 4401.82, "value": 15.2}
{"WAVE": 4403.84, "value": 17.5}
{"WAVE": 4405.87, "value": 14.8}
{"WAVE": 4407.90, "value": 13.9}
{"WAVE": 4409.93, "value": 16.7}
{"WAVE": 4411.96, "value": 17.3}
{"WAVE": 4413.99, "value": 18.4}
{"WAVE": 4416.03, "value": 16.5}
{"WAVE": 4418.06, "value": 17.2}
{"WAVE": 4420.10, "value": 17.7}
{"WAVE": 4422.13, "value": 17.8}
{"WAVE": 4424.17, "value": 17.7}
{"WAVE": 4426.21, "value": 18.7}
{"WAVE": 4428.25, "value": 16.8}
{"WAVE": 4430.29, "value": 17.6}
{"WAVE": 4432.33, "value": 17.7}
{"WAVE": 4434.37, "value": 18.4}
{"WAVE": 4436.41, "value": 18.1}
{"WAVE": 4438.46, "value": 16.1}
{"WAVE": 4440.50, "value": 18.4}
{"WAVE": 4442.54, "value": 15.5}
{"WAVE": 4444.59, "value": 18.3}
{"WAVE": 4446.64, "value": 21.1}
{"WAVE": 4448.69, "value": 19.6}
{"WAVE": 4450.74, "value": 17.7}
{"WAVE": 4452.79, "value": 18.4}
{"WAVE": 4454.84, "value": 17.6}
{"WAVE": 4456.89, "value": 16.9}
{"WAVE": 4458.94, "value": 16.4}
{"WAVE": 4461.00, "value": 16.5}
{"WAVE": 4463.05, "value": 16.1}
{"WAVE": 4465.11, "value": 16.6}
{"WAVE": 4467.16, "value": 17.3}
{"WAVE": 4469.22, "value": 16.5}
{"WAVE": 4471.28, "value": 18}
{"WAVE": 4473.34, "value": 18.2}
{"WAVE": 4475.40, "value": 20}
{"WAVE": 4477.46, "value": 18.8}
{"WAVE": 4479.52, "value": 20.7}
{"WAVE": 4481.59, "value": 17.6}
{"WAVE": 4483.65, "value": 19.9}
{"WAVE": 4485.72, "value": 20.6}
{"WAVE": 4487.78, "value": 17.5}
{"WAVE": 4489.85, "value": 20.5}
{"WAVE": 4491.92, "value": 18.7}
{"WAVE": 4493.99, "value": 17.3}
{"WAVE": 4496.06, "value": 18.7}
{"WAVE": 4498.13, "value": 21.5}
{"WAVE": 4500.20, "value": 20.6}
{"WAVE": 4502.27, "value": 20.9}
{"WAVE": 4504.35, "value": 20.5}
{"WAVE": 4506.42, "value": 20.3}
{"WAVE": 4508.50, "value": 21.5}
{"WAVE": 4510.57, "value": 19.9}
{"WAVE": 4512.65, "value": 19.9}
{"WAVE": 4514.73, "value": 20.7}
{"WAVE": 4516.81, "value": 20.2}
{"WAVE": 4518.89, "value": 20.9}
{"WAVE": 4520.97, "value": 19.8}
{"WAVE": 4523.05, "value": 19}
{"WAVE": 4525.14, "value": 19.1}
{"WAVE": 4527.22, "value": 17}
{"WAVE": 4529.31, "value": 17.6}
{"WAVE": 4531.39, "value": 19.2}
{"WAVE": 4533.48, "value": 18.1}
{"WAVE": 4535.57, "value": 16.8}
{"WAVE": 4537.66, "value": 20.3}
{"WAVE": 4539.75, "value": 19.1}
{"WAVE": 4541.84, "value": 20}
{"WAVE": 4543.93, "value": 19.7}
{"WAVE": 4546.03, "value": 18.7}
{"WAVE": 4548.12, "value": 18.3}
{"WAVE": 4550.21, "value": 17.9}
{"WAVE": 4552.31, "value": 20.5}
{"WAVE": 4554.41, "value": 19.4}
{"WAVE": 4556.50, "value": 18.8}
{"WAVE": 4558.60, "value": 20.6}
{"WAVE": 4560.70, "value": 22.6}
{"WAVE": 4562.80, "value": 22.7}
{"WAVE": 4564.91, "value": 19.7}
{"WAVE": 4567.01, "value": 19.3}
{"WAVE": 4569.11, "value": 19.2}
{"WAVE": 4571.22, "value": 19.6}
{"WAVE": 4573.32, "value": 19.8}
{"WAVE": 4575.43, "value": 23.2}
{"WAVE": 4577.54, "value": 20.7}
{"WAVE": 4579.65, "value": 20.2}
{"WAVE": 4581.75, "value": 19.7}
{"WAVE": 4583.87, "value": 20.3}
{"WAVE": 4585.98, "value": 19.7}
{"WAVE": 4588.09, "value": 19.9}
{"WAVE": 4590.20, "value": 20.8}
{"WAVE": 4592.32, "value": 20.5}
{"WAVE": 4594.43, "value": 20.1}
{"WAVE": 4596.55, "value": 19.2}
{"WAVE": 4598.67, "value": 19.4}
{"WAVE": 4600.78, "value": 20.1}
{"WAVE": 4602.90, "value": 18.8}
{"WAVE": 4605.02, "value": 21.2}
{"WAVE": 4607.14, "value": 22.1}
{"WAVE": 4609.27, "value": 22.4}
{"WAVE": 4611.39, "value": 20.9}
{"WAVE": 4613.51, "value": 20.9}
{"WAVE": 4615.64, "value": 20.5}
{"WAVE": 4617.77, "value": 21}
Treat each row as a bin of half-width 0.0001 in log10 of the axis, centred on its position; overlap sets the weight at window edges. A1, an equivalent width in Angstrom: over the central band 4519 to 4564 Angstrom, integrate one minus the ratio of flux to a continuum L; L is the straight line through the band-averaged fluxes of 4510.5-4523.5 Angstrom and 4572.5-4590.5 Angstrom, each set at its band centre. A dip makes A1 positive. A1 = 2.0 Angstrom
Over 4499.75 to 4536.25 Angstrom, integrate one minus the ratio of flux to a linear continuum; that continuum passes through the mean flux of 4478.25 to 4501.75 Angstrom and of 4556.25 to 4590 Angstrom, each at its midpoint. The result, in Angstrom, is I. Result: 0.4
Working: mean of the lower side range 19.4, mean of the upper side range 20.4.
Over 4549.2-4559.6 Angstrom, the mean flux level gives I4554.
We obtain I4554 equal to 19.4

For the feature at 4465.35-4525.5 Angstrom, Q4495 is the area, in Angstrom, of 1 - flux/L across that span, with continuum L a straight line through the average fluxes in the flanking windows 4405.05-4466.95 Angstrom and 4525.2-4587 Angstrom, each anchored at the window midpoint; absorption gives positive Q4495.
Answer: -3.2 Angstrom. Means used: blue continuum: 17.4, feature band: 19.5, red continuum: 19.6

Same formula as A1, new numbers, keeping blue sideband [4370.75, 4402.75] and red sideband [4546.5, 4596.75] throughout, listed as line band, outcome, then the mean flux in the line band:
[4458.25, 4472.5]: 0.40 Angstrom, 16.8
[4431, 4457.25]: -2.03 Angstrom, 18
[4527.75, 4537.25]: 0.52 Angstrom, 18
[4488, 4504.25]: -1.41 Angstrom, 19.7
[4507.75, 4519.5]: -1.21 Angstrom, 20.5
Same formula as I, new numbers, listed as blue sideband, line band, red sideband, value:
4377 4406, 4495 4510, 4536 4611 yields -2.01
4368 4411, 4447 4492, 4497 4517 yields 1.83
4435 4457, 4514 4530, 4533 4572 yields -0.15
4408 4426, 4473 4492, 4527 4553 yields -1.32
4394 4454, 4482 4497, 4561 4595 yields -0.31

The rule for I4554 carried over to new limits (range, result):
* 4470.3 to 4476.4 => 18.7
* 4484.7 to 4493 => 19.3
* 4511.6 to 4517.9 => 20.3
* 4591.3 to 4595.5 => 20.3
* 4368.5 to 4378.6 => 17.3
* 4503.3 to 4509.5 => 20.7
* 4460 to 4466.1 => 16.4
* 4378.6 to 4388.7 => 14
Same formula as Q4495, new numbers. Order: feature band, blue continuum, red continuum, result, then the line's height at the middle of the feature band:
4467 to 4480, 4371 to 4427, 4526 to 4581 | -0.6 Angstrom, 17.7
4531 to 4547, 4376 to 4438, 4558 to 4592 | 0.5 Angstrom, 19.6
